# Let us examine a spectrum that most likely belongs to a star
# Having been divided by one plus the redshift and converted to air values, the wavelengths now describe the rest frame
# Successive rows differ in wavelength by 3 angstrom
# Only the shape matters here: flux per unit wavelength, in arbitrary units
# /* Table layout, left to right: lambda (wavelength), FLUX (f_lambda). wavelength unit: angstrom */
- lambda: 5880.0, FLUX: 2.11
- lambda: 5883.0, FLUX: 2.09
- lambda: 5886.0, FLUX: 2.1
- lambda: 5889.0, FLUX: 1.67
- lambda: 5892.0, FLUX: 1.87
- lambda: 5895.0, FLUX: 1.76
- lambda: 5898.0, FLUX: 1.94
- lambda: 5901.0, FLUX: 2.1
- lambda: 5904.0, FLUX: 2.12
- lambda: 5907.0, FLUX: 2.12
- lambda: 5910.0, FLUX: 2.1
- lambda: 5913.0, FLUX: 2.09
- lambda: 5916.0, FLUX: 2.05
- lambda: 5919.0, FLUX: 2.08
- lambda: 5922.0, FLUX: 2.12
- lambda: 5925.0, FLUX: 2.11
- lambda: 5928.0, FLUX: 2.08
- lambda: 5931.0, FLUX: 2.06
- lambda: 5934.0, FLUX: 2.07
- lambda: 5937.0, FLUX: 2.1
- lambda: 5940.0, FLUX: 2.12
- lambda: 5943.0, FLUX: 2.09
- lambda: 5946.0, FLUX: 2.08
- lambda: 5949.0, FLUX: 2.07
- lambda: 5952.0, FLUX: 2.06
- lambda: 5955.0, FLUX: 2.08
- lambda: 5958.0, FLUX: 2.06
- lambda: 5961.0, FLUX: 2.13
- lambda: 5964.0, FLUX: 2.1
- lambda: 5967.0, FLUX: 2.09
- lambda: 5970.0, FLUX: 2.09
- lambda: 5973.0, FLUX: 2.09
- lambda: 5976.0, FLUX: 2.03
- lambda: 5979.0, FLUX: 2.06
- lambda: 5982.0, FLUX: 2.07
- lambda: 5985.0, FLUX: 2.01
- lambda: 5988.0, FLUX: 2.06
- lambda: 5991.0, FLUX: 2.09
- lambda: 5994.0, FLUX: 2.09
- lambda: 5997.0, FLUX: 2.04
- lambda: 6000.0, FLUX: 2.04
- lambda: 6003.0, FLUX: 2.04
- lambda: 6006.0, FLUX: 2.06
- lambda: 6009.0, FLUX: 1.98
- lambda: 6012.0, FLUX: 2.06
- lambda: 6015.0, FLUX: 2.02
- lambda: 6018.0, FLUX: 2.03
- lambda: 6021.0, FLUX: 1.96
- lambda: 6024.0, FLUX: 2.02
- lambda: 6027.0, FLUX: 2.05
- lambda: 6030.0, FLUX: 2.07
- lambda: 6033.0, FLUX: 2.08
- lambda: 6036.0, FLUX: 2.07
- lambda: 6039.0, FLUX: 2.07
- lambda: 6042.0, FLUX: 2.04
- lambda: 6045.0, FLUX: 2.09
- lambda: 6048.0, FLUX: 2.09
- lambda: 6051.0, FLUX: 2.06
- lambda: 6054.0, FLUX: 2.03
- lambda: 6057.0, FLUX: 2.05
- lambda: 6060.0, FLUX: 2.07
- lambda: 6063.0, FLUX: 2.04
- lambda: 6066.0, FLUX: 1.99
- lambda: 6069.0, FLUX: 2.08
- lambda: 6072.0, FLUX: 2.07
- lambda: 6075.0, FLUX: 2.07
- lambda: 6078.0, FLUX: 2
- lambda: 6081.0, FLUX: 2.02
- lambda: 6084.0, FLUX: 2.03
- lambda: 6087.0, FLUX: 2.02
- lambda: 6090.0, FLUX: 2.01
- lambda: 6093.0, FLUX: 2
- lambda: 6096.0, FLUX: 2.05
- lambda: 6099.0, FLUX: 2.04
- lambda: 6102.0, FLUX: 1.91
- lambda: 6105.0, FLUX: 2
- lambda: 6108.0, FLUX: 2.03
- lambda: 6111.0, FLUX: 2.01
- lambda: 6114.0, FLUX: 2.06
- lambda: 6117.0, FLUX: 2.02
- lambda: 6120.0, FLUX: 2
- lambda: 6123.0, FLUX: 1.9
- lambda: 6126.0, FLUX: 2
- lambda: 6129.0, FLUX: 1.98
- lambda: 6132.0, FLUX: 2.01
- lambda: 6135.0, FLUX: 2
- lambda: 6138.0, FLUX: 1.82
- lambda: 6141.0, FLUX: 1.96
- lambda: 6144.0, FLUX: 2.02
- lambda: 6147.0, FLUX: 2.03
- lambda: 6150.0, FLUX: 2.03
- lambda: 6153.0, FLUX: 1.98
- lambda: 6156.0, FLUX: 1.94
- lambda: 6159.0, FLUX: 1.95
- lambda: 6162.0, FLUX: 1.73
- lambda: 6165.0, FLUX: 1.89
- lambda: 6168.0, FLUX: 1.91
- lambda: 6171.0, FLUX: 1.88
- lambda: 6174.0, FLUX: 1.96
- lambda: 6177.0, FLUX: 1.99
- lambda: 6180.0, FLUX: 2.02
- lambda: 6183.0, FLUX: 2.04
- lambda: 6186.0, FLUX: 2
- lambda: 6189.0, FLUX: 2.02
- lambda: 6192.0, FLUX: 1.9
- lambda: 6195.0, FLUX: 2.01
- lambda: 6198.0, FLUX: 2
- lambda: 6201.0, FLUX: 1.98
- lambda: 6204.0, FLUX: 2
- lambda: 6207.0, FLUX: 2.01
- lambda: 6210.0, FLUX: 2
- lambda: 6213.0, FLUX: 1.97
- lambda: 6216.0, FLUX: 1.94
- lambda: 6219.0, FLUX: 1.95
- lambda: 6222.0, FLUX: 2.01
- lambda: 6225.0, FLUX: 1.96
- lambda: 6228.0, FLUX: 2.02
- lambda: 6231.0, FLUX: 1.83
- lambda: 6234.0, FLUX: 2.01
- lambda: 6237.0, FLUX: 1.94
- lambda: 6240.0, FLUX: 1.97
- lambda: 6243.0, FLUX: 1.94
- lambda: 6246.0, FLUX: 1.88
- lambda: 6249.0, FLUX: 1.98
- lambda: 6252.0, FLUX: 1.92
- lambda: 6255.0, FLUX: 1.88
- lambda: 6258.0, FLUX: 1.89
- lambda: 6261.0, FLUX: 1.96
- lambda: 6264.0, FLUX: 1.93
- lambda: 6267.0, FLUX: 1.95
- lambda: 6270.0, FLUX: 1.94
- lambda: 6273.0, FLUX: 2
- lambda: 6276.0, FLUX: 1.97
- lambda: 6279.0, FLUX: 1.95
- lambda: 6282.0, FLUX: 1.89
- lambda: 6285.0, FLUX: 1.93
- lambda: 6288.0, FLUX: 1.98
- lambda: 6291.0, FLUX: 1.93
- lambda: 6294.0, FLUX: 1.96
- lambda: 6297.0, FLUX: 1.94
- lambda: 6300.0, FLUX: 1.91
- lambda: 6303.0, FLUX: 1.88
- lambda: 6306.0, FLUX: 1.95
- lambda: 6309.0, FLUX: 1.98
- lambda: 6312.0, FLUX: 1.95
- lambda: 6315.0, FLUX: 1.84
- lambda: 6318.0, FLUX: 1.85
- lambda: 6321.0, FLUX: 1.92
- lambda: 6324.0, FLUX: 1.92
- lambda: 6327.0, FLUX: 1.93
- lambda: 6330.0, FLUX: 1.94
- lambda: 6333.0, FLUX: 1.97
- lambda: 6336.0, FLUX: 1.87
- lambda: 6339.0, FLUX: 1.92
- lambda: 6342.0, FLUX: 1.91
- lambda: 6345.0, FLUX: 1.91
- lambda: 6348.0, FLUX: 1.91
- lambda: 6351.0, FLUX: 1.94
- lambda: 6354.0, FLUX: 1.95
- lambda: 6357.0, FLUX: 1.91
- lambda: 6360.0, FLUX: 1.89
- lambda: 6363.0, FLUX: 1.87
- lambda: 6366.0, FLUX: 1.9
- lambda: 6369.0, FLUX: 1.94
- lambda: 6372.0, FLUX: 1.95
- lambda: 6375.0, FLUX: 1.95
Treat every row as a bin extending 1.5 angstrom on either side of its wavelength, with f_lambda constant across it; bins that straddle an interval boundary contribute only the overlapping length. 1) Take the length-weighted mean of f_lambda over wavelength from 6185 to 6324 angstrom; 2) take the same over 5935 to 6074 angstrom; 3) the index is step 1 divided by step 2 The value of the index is 0.95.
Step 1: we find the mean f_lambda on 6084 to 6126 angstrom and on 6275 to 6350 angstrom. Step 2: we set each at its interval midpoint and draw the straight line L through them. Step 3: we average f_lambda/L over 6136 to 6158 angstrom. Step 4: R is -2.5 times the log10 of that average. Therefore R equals 0.01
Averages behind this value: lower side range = 2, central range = 1.97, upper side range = 1.92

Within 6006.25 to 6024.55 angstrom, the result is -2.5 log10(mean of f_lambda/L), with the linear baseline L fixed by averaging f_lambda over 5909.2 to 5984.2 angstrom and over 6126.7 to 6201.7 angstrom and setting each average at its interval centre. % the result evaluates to 0.02 mag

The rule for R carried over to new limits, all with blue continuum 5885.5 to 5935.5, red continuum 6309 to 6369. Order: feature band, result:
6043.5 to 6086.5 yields -0.03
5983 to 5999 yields -0.03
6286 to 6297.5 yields -0.02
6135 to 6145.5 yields 0.01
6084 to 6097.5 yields -0.02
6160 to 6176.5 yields 0.04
